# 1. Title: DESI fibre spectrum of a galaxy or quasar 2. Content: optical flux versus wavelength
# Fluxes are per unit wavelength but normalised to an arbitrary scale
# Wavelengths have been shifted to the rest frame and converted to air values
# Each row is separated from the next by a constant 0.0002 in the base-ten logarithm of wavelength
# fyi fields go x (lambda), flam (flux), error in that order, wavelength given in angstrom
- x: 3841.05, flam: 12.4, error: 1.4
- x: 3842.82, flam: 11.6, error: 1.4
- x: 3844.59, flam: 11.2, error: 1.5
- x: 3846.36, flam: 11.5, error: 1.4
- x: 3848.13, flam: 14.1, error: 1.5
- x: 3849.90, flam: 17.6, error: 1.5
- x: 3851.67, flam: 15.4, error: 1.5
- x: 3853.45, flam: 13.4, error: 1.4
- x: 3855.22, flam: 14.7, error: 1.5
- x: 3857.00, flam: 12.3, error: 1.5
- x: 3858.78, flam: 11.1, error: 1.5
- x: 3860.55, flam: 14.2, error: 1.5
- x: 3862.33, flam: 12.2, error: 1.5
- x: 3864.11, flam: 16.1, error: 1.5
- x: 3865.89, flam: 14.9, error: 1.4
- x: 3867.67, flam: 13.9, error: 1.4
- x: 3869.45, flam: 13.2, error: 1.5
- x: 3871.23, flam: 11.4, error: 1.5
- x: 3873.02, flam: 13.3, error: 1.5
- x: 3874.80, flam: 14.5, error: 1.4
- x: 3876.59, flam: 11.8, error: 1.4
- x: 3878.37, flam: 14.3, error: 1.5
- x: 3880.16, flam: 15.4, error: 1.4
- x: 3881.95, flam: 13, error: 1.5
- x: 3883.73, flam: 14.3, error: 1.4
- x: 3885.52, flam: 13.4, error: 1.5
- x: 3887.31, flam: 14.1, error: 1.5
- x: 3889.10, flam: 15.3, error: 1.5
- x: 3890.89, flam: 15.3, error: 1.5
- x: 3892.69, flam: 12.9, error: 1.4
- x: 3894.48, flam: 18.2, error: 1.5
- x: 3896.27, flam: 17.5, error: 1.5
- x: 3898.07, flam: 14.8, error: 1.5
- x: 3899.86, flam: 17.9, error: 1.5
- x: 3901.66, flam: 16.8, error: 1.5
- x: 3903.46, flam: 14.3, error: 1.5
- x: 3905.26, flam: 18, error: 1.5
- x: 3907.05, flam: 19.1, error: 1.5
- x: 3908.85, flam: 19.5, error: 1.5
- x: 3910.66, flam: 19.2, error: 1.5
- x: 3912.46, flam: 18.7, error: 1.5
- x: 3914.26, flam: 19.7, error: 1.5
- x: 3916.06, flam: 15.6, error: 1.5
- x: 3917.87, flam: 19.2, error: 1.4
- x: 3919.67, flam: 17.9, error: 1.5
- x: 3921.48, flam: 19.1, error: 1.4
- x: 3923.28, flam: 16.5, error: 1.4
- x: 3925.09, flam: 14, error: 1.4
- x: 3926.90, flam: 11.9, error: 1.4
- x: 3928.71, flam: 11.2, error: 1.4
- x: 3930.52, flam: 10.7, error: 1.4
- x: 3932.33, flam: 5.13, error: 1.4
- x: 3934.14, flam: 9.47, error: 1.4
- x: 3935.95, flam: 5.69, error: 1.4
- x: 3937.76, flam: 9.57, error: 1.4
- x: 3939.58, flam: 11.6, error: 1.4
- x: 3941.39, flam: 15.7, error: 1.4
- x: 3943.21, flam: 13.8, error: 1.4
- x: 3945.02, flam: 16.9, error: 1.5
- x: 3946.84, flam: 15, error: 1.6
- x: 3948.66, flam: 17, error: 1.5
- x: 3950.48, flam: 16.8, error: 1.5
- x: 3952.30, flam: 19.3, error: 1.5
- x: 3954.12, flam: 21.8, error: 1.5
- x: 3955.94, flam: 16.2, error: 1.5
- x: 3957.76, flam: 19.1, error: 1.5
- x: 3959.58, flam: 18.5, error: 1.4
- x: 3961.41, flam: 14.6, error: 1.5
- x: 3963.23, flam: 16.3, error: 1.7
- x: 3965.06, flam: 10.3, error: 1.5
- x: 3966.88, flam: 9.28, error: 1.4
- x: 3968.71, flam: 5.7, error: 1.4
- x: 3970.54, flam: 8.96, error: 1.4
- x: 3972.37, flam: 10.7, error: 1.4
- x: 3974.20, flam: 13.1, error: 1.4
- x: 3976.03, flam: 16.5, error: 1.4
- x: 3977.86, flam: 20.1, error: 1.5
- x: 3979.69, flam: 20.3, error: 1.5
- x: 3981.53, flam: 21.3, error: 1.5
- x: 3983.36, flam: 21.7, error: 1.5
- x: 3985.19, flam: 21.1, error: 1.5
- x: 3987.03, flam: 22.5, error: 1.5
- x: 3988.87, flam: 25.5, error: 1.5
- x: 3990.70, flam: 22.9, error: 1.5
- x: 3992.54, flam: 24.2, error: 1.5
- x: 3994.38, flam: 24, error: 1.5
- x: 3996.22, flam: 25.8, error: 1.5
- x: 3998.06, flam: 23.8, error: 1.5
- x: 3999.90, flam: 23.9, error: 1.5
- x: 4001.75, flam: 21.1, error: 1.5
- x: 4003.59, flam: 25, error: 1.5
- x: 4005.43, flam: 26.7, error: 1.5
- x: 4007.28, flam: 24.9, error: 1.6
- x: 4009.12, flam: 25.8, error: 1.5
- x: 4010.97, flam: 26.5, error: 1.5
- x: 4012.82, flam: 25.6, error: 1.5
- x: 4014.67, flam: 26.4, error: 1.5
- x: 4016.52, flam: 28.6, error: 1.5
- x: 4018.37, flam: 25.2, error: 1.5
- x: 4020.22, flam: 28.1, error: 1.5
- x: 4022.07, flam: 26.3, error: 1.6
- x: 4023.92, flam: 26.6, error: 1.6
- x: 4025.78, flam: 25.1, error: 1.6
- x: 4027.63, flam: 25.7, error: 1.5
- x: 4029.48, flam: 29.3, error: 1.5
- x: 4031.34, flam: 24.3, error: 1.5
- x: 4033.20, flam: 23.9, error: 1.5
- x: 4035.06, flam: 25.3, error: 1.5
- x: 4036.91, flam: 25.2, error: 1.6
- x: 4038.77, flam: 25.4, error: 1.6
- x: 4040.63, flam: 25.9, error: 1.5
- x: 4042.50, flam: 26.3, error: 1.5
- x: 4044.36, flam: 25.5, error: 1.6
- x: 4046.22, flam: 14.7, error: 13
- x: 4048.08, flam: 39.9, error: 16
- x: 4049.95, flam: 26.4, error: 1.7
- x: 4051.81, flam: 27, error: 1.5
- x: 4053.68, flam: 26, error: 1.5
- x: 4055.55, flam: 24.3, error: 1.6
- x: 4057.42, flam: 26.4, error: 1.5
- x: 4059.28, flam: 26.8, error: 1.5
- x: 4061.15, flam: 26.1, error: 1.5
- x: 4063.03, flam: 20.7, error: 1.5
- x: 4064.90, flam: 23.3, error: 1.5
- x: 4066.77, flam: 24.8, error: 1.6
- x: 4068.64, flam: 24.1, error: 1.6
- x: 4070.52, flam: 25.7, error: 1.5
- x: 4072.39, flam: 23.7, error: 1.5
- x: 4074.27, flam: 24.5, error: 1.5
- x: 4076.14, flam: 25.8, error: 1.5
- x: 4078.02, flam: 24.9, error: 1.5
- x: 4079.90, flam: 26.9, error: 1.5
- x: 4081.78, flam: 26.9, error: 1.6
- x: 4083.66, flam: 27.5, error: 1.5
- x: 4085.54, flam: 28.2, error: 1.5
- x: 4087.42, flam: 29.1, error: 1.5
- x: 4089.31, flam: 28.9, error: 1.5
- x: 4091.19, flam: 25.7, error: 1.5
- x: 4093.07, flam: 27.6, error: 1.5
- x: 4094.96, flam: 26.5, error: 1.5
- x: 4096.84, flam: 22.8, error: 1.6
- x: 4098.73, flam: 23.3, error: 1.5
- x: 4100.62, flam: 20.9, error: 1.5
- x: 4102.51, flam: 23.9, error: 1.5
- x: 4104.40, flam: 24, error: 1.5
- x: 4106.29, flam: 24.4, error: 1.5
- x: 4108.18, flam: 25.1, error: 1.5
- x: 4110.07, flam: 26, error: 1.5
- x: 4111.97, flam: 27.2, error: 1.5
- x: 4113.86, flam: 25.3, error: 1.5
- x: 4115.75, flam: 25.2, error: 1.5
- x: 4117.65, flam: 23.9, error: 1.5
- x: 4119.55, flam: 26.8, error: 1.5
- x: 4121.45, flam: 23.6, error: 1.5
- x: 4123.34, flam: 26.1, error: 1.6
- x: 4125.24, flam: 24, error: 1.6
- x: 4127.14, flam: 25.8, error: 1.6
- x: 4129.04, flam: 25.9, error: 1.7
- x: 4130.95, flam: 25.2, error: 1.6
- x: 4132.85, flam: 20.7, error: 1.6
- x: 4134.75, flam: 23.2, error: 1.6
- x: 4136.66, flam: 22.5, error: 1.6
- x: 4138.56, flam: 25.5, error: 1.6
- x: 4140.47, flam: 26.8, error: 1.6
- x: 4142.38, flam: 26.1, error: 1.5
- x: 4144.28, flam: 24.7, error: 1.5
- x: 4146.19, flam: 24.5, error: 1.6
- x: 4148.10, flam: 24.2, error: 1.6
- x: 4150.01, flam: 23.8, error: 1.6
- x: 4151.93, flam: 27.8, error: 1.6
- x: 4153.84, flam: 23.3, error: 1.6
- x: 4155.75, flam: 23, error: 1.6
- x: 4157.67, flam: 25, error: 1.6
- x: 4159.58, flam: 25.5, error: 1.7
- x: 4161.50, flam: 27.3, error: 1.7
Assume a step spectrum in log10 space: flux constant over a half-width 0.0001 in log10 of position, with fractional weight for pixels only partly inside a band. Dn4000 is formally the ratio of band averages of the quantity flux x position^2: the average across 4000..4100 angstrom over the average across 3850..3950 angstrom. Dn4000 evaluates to 1.91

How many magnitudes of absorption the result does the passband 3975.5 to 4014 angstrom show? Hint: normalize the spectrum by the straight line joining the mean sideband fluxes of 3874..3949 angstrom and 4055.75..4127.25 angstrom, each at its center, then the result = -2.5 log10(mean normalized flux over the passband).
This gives -0.186 mag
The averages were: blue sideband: 14.8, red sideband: 25.3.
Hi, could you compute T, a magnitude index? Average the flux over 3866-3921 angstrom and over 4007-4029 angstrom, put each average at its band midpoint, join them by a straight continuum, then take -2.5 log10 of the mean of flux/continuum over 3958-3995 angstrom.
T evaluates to 0.30 mag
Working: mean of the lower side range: 15.8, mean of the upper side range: 26.3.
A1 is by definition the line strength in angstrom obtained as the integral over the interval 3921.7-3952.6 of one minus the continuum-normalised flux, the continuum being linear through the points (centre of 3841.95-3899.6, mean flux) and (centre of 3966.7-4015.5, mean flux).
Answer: 8.55 angstrom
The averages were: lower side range 14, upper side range 21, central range 13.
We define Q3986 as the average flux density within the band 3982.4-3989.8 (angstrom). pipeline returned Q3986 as 22.7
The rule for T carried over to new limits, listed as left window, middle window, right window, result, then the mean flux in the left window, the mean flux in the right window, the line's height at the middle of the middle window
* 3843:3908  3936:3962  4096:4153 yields 0.11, 14.5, 24.6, 17.5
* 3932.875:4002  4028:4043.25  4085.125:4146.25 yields -0.23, 17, 25.1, 20.7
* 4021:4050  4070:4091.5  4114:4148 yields -0.05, 26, 24.7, 25.4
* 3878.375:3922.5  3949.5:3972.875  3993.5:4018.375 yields 0.42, 16.6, 25.2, 21.6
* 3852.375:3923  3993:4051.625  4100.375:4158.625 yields -0.24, 15.4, 24.7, 20.6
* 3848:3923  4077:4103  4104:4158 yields -0.12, 15.5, 24.8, 23.3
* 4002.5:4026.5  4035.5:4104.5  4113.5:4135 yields -0.01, 26.2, 24.7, 25.4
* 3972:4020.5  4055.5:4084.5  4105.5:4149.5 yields -0.05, 23.1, 24.9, 24.1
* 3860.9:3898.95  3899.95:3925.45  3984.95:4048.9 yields -0.05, 14.3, 25.4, 16.9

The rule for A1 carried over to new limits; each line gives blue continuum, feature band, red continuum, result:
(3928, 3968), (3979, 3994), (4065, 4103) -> -4.7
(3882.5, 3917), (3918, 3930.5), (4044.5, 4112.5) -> 1.9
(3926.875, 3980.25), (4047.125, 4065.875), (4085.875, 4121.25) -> -4.3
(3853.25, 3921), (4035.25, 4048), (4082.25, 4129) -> -1.4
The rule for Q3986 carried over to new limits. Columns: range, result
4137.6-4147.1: 25.5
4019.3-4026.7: 26.5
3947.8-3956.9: 18.2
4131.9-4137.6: 22.1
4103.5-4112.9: 25.3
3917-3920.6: 18.5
